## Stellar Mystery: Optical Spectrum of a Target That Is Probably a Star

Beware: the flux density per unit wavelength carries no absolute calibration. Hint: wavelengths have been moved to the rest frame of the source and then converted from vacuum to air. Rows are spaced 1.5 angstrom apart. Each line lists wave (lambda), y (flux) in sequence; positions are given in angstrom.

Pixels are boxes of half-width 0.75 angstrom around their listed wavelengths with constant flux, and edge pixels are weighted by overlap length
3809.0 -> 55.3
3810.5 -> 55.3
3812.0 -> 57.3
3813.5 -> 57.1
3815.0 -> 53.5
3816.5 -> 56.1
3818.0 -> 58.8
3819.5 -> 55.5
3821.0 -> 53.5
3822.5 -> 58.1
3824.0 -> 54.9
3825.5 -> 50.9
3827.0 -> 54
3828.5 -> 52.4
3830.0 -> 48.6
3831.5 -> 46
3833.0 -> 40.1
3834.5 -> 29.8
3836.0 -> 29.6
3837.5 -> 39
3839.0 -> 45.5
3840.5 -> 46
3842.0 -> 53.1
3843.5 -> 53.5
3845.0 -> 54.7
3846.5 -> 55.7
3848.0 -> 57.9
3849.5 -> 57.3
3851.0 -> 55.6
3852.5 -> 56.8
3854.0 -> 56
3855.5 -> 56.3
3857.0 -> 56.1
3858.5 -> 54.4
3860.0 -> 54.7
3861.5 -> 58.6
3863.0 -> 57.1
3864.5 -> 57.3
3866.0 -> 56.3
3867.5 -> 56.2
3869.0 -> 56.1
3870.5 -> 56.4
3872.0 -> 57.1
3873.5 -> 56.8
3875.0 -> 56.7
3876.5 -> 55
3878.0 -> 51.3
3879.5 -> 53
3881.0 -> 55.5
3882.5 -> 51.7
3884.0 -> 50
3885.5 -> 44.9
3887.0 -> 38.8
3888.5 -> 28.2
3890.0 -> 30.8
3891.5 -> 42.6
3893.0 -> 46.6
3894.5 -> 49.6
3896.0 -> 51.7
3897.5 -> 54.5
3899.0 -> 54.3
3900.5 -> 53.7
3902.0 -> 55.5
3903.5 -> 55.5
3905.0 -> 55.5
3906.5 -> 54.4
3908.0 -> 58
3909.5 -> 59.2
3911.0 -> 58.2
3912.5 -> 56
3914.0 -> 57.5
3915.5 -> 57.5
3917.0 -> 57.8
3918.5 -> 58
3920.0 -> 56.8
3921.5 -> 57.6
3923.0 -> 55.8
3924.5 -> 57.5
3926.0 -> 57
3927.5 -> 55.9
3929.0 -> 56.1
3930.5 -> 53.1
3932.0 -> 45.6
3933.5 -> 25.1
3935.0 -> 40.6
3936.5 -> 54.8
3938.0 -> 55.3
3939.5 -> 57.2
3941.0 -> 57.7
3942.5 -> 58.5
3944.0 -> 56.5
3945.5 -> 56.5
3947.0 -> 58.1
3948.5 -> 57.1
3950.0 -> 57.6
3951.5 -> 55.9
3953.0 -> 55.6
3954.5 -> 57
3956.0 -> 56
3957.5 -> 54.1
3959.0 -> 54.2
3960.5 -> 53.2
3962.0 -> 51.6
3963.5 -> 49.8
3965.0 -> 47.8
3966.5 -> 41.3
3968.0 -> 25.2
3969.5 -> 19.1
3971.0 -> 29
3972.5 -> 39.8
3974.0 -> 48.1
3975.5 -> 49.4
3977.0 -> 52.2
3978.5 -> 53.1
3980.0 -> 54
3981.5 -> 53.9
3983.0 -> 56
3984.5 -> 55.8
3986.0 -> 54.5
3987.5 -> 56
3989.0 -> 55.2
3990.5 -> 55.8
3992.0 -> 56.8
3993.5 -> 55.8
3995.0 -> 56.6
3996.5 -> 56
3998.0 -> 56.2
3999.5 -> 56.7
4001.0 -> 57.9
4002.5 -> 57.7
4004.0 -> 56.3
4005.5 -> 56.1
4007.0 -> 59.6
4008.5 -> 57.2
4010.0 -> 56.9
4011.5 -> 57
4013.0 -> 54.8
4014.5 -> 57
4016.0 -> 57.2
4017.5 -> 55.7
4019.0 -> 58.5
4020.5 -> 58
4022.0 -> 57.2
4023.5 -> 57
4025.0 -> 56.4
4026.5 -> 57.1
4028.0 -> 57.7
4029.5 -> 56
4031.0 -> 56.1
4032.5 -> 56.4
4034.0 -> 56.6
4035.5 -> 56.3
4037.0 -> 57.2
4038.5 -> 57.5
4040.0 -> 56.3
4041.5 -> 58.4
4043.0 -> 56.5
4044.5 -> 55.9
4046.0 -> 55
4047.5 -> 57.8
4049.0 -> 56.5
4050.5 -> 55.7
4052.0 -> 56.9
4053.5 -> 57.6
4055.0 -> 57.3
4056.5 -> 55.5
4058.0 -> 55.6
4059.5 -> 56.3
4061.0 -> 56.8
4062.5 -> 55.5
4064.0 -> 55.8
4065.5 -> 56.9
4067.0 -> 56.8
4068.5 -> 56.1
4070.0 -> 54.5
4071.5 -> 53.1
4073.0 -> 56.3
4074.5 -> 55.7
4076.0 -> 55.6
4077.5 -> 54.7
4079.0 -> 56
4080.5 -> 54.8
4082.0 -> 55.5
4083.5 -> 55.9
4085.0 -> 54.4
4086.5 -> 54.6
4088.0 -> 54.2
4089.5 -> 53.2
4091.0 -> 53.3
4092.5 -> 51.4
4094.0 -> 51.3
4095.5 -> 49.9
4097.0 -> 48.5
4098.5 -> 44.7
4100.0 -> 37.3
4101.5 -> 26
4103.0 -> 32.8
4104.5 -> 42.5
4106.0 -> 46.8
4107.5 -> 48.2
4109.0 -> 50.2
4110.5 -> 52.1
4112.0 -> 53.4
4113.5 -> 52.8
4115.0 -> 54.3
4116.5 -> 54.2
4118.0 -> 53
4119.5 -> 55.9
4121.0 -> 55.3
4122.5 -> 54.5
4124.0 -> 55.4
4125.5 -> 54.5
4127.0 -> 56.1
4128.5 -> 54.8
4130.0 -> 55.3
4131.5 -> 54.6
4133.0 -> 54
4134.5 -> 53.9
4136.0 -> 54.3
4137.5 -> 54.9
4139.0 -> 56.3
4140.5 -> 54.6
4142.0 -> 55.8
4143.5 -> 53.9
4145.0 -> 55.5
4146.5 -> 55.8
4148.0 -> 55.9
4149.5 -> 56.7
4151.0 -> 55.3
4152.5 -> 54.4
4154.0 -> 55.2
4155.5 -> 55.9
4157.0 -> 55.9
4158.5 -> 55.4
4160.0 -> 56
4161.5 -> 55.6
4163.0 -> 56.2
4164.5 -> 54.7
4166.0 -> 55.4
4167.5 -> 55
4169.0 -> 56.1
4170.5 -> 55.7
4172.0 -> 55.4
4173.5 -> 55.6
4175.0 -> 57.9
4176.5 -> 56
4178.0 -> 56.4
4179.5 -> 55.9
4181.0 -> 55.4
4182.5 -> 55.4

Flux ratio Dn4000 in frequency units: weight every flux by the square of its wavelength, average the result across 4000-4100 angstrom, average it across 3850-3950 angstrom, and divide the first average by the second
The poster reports 1.12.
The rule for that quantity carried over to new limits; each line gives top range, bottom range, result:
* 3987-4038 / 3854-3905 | 1.17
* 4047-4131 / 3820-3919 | 1.13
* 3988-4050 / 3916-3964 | 1.09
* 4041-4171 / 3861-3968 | 1.12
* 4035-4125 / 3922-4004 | 1.08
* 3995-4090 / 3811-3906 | 1.20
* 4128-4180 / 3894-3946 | 1.14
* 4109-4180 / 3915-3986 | 1.18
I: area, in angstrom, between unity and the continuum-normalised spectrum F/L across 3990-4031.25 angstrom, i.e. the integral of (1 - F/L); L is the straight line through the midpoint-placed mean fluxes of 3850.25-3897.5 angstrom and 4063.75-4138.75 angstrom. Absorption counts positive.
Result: -3.8 angstrom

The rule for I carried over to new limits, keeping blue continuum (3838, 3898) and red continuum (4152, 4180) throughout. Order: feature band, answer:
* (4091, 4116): 3.8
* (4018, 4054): -1.8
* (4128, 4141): 0.1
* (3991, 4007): -0.9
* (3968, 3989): 2.5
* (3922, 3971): 2.0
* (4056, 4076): -0.5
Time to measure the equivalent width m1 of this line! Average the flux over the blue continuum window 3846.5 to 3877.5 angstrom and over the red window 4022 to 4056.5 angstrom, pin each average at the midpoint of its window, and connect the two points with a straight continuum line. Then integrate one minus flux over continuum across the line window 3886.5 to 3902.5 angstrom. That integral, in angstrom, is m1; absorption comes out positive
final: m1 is 3.0 angstrom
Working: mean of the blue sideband 56.4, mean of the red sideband 56.7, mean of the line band 46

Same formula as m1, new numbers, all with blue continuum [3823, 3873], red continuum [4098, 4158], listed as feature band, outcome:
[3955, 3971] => 2.27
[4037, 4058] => -1.85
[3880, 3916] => 0.84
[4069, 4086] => -0.99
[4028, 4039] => -0.96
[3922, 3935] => 0.43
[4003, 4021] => -1.71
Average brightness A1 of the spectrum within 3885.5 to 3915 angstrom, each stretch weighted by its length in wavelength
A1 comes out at 50.5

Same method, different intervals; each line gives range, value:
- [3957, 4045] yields 53.5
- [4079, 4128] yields 50.6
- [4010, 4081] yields 56.4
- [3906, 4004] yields 52.9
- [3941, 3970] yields 51.2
